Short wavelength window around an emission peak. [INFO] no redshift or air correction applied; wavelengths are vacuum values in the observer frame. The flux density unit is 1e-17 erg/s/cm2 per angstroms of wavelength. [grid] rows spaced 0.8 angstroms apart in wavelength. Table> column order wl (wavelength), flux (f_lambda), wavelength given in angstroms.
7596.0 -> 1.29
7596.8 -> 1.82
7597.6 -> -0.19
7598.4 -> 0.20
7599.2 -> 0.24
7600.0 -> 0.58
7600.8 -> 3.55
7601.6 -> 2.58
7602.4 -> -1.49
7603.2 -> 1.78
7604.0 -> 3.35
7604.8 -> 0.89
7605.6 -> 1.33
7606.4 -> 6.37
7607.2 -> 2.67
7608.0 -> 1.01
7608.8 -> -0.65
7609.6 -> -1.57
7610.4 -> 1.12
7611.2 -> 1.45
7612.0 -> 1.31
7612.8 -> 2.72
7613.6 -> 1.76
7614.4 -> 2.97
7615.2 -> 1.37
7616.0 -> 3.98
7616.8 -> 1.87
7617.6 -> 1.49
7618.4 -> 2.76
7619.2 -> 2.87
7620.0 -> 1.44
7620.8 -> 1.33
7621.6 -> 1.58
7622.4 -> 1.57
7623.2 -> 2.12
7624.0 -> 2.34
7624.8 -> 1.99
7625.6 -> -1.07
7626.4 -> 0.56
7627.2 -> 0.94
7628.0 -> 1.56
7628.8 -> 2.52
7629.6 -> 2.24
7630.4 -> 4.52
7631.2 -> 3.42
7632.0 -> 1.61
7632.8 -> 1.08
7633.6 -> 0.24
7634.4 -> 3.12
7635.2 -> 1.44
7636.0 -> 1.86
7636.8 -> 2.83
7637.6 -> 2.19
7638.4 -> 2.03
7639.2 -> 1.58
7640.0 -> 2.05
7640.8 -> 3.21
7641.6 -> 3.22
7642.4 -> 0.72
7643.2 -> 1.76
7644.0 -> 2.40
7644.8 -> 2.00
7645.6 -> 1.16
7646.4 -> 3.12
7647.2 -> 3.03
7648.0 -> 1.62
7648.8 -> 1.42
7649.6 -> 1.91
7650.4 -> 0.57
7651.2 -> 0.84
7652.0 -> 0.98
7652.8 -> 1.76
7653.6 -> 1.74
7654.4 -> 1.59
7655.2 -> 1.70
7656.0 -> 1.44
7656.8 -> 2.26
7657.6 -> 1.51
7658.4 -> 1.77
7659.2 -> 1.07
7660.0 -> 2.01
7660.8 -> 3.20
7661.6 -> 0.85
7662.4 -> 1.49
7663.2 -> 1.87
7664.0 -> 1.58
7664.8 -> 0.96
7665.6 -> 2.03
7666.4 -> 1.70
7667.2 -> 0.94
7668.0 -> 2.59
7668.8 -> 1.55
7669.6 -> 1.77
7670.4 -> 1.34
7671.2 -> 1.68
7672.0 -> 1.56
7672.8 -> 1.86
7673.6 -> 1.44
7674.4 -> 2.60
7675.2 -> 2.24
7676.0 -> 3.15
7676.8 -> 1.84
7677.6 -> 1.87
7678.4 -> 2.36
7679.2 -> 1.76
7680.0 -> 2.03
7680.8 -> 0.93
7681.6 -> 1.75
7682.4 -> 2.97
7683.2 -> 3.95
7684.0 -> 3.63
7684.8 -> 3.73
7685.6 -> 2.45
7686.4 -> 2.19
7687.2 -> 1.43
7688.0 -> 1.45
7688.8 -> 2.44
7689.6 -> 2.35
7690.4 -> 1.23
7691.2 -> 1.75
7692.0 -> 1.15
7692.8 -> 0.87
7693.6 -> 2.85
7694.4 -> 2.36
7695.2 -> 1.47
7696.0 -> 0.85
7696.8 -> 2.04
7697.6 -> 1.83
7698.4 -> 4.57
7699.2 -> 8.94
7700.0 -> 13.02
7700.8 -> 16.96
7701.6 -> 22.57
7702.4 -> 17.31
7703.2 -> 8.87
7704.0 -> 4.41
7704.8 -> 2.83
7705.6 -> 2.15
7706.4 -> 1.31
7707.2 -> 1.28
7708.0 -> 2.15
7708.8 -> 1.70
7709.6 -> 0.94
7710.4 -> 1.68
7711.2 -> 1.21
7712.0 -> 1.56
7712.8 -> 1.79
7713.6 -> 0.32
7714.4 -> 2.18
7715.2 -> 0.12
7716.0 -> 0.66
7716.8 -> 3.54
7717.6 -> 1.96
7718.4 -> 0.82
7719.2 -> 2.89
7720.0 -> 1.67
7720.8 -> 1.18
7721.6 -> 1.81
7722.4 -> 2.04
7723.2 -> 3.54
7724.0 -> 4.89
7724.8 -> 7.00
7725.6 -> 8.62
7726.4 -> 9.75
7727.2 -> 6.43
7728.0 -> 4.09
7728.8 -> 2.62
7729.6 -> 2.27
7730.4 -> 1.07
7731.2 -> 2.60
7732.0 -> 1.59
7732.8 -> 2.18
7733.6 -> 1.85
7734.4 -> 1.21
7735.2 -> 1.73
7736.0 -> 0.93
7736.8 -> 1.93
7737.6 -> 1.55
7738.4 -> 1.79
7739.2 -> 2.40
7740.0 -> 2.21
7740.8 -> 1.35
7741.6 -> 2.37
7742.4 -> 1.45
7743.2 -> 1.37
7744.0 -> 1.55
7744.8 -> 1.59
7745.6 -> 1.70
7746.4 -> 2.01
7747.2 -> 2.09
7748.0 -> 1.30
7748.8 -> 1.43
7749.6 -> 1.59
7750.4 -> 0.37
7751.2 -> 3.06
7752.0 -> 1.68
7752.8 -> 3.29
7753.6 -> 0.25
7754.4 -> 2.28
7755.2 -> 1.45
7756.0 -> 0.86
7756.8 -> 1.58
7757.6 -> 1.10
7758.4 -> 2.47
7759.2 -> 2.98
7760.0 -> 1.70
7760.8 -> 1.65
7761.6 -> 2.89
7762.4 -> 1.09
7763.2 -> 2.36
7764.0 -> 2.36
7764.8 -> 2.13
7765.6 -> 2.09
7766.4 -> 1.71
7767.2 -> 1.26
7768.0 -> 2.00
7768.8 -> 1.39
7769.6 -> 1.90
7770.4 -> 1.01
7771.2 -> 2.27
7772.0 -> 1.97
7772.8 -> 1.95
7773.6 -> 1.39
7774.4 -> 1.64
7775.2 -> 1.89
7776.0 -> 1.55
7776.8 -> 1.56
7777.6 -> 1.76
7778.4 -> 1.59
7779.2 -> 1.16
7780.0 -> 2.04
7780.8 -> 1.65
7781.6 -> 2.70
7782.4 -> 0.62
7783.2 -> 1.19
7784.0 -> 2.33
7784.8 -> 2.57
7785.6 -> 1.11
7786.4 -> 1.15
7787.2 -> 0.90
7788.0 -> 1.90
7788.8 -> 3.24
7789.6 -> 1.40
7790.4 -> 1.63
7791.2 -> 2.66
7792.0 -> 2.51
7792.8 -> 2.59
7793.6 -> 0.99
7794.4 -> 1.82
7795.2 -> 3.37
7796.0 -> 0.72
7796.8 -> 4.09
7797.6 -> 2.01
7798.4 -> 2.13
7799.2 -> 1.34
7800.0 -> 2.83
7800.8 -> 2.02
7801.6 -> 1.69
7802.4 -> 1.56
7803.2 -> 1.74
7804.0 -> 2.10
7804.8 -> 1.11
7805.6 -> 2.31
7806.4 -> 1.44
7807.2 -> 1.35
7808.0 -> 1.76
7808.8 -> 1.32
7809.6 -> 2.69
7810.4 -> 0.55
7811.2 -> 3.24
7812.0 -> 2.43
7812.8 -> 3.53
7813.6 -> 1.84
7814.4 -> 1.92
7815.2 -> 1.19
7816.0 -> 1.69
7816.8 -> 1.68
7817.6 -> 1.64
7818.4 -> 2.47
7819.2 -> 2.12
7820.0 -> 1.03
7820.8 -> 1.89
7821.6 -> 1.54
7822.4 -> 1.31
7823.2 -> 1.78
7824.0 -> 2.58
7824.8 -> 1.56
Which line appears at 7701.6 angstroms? H-alpha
